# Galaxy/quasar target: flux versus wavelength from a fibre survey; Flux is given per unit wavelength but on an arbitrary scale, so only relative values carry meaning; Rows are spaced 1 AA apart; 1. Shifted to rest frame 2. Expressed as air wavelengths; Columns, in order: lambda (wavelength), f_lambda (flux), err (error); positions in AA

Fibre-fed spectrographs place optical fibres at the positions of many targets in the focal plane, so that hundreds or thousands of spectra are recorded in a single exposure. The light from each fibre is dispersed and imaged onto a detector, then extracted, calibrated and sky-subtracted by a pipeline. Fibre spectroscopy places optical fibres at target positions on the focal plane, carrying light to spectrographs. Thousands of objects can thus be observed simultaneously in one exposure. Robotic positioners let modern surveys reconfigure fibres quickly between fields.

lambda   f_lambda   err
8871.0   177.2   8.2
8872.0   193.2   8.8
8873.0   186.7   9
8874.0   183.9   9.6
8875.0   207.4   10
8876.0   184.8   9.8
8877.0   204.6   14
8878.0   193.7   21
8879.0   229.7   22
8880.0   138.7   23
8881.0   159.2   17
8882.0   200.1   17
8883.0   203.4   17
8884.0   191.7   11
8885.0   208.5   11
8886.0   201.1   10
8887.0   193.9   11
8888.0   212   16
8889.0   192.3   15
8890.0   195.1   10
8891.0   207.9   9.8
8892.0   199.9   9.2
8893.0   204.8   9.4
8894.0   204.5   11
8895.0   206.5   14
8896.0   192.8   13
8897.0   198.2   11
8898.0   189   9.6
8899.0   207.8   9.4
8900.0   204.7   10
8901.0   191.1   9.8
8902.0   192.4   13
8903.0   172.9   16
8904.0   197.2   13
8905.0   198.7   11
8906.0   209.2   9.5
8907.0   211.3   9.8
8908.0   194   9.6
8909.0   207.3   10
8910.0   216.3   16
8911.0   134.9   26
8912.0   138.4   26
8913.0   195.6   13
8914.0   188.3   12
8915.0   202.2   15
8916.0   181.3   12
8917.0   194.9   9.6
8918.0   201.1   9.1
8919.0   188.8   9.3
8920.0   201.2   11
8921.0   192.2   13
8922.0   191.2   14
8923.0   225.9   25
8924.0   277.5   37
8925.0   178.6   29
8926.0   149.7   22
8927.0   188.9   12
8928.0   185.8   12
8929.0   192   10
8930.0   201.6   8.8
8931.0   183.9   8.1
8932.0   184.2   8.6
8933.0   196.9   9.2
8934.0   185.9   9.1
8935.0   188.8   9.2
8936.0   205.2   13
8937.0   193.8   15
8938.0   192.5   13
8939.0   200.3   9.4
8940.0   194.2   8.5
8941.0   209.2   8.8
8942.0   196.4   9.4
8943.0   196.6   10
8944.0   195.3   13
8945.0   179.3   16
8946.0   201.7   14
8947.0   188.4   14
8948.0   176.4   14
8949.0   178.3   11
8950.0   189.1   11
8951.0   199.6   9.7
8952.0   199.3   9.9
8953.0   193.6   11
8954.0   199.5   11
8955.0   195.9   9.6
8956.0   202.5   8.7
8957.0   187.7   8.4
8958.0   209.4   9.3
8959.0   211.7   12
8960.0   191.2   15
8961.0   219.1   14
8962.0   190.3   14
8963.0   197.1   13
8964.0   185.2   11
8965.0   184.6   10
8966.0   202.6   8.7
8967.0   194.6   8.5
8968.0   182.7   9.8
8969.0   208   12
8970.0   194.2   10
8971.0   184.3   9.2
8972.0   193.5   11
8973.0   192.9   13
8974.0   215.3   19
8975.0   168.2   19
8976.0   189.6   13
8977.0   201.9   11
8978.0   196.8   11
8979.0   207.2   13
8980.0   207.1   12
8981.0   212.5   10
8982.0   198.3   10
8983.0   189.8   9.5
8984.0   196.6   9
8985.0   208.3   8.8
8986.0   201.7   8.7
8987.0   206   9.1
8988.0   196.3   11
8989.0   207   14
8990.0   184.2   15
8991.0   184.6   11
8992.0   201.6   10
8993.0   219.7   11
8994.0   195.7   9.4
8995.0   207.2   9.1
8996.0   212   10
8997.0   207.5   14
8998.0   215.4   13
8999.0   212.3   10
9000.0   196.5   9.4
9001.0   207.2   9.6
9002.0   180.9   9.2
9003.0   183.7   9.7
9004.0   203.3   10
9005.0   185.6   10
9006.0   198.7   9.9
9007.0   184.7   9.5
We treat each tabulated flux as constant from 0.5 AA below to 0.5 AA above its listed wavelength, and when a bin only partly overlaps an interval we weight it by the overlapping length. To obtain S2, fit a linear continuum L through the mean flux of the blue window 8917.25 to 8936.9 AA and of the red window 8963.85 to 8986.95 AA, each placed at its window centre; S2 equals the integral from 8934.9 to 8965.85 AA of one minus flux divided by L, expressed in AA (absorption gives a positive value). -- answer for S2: 0.1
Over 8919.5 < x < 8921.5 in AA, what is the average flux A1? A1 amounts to 197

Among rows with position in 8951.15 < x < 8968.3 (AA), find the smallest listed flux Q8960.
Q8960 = 182.7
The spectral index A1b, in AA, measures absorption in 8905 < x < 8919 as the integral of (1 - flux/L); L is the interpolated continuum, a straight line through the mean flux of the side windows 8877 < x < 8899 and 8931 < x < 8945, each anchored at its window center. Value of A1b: 0.36 AA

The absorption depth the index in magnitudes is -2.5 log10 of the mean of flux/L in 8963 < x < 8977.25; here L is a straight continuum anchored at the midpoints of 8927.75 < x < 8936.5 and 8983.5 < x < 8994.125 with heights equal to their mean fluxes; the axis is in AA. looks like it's 0.027 mag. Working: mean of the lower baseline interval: 192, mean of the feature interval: 193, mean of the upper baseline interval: 200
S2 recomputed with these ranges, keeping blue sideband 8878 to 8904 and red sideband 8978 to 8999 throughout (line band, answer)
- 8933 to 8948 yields 0.4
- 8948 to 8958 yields 0.3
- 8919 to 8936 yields 0.3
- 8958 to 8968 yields 0.2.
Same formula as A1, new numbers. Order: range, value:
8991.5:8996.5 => 207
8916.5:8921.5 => 196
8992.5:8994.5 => 208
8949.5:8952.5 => 196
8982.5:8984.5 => 193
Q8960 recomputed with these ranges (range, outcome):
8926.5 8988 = 168.2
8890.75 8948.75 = 134.9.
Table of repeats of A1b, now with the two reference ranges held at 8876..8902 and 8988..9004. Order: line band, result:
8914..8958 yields 0.9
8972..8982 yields 0.1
